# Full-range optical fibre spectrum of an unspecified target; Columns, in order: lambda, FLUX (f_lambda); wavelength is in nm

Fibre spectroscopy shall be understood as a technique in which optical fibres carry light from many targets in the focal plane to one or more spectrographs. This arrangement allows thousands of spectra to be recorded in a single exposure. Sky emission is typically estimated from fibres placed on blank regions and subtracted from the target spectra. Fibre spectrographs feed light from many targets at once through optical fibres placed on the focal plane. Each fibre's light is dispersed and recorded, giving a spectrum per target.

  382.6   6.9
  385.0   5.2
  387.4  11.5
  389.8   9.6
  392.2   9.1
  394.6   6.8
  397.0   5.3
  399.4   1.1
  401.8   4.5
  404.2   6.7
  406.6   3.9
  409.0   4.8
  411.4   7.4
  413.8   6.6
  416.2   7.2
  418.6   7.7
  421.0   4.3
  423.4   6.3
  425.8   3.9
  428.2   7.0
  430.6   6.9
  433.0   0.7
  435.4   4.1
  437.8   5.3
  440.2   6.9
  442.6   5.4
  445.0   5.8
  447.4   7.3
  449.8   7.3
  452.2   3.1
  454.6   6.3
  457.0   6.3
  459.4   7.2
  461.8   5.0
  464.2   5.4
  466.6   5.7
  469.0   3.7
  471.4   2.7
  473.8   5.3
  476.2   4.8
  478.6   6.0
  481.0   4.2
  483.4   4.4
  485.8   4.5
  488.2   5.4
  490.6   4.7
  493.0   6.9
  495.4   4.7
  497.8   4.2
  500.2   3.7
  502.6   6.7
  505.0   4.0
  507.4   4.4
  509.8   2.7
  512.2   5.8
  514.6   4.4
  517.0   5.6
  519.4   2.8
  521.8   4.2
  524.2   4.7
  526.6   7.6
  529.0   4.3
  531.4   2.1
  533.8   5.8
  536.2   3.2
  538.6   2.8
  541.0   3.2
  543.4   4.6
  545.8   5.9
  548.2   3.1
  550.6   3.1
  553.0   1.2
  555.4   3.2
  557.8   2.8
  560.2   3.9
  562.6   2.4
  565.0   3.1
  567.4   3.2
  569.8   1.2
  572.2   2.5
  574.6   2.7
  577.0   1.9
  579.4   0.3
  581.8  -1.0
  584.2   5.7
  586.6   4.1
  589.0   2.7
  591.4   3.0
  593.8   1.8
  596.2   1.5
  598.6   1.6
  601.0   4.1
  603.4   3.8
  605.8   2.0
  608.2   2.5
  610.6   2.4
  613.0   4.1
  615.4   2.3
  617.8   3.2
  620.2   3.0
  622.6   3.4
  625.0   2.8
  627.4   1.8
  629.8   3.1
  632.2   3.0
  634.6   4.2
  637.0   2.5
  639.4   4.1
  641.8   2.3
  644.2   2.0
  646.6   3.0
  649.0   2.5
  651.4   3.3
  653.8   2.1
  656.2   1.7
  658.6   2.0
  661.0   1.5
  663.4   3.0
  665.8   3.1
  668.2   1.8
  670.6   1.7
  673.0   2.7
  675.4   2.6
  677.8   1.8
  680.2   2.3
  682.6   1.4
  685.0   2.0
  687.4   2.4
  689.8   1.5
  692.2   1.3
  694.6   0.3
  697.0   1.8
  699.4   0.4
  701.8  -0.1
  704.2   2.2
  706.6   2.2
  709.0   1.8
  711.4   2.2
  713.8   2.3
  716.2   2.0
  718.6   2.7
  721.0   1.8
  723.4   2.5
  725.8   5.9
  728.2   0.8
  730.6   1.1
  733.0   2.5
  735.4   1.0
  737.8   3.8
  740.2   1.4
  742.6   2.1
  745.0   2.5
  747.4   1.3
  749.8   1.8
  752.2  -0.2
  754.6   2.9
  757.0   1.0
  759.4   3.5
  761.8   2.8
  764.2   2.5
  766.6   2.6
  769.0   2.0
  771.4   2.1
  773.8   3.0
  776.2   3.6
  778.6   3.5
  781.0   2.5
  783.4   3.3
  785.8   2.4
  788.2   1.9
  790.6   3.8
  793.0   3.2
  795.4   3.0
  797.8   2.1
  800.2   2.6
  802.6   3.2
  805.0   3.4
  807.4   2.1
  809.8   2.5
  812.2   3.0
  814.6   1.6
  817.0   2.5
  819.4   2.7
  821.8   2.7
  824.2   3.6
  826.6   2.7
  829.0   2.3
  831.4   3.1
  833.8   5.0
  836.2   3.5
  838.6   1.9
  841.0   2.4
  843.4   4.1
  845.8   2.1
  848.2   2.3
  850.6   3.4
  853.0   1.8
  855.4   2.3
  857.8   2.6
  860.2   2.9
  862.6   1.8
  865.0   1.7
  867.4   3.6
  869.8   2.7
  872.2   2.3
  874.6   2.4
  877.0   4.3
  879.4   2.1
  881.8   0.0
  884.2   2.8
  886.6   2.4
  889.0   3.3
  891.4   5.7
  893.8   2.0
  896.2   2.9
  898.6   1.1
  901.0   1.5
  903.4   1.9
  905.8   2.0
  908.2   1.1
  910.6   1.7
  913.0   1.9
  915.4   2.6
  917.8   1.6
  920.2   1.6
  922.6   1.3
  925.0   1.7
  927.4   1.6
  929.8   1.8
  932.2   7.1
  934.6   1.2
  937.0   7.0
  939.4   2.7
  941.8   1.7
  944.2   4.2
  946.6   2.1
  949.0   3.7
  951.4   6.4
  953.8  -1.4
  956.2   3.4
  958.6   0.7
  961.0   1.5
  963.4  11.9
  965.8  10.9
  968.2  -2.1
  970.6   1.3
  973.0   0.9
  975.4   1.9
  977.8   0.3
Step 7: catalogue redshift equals 1.59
